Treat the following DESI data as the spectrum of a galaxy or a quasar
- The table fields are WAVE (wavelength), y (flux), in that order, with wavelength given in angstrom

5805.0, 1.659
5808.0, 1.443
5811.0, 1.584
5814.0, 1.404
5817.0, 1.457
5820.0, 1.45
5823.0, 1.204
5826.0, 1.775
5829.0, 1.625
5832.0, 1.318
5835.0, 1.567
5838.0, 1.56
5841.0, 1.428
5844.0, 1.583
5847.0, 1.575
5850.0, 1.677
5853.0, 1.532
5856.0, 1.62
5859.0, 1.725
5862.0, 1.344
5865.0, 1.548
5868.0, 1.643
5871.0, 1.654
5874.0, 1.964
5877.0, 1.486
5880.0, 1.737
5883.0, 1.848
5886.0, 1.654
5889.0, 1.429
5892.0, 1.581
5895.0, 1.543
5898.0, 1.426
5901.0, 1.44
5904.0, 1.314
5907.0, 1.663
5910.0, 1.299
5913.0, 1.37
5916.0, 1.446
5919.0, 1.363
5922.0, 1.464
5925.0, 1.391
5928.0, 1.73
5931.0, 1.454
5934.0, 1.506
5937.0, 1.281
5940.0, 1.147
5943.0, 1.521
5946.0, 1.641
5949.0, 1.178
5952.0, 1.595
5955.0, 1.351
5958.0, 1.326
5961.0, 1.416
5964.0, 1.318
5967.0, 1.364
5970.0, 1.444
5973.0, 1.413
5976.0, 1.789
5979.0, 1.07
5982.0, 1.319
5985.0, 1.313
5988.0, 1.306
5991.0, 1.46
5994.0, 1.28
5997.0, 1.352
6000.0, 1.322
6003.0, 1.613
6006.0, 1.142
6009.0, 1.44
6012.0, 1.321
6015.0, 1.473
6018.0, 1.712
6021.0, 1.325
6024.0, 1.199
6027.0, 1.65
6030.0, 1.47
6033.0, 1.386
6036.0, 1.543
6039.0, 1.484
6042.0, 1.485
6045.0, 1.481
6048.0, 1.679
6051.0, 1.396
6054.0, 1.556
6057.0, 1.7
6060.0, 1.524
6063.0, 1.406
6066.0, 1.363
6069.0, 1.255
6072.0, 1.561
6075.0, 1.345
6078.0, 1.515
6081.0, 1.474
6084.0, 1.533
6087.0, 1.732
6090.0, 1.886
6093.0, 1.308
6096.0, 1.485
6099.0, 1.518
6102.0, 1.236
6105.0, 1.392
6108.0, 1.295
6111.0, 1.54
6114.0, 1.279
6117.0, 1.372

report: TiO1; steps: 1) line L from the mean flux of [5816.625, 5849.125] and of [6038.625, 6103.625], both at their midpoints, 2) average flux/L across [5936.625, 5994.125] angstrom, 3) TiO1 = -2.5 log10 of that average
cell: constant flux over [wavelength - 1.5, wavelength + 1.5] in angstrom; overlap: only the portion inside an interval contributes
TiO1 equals 0.091 mag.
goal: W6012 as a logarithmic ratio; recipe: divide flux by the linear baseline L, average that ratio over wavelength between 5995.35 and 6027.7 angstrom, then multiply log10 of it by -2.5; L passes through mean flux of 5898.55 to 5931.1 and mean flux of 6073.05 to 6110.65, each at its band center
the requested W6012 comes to 0.044 mag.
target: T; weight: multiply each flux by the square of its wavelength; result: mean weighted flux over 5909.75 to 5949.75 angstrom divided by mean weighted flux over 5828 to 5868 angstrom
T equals 0.94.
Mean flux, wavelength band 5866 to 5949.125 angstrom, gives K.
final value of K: 1.51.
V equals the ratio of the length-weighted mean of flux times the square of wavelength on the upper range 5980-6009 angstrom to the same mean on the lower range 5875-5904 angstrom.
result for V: 0.89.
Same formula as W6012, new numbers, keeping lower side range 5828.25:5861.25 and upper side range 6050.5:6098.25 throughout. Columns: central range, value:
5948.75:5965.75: 0.115 mag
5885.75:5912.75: 0.054 mag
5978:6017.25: 0.131 mag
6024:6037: 0.029 mag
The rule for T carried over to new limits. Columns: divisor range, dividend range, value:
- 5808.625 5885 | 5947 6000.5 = 0.91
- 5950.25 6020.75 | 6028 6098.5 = 1.11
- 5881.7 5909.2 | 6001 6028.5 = 0.97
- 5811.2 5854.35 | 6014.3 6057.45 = 1.06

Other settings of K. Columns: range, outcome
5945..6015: 1.38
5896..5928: 1.43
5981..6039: 1.4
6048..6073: 1.48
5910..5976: 1.42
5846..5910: 1.58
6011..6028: 1.44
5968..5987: 1.39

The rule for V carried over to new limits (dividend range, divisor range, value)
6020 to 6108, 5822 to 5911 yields 1.01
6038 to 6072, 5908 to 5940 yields 1.09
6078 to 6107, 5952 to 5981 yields 1.12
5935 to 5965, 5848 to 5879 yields 0.88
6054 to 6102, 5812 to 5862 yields 1.07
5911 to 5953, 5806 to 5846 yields 0.99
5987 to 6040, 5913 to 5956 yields 1.02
